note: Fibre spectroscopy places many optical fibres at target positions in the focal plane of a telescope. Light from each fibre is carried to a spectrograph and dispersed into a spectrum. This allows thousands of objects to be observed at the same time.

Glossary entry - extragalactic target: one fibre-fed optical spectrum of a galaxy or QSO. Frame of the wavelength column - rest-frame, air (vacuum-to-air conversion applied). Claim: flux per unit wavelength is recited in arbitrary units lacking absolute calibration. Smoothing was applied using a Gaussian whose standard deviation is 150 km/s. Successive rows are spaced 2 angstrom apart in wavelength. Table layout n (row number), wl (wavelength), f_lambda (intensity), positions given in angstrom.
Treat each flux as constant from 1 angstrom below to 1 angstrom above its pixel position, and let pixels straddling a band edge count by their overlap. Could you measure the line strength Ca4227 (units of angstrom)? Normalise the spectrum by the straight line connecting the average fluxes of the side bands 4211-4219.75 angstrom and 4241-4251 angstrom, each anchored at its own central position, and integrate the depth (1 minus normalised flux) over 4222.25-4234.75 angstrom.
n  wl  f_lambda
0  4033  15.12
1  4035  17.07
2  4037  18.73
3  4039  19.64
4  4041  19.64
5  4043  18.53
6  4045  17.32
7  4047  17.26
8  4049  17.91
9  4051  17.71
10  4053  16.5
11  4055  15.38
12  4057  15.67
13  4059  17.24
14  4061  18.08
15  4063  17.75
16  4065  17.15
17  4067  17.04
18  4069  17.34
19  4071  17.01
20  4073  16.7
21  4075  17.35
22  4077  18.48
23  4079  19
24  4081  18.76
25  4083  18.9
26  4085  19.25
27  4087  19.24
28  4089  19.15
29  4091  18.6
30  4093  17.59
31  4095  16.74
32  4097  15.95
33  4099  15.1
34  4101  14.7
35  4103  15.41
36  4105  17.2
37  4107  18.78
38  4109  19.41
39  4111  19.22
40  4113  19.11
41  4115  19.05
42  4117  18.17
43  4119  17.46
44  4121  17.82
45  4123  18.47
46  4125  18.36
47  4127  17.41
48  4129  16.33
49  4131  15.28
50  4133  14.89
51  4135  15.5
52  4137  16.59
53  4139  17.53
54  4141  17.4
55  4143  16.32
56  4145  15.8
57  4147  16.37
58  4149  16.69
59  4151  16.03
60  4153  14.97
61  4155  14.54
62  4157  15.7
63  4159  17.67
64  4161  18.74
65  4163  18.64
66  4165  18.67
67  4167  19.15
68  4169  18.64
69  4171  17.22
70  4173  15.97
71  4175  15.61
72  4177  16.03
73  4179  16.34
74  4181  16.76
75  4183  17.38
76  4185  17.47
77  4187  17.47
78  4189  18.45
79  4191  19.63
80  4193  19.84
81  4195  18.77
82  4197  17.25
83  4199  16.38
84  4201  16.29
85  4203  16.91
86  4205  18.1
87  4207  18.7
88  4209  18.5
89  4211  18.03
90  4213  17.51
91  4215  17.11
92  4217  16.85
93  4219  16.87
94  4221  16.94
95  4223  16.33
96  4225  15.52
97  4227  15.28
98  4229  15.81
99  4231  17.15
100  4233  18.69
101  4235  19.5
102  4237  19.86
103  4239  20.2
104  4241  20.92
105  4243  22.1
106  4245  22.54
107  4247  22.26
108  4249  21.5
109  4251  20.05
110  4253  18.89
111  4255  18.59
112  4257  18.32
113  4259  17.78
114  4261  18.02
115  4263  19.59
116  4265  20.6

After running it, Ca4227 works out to 1.7 angstrom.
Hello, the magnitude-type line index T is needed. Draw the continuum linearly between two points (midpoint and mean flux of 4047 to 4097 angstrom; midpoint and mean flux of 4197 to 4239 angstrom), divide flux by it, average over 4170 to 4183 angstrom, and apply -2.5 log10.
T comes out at 0.07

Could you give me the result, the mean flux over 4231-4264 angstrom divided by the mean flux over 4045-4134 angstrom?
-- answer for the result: 1.13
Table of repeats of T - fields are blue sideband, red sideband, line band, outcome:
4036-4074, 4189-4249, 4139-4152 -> 0.09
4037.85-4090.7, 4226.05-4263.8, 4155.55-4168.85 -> 0.04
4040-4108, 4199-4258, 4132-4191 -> 0.07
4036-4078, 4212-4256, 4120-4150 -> 0.08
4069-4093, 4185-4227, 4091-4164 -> 0.06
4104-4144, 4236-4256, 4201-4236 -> 0.16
